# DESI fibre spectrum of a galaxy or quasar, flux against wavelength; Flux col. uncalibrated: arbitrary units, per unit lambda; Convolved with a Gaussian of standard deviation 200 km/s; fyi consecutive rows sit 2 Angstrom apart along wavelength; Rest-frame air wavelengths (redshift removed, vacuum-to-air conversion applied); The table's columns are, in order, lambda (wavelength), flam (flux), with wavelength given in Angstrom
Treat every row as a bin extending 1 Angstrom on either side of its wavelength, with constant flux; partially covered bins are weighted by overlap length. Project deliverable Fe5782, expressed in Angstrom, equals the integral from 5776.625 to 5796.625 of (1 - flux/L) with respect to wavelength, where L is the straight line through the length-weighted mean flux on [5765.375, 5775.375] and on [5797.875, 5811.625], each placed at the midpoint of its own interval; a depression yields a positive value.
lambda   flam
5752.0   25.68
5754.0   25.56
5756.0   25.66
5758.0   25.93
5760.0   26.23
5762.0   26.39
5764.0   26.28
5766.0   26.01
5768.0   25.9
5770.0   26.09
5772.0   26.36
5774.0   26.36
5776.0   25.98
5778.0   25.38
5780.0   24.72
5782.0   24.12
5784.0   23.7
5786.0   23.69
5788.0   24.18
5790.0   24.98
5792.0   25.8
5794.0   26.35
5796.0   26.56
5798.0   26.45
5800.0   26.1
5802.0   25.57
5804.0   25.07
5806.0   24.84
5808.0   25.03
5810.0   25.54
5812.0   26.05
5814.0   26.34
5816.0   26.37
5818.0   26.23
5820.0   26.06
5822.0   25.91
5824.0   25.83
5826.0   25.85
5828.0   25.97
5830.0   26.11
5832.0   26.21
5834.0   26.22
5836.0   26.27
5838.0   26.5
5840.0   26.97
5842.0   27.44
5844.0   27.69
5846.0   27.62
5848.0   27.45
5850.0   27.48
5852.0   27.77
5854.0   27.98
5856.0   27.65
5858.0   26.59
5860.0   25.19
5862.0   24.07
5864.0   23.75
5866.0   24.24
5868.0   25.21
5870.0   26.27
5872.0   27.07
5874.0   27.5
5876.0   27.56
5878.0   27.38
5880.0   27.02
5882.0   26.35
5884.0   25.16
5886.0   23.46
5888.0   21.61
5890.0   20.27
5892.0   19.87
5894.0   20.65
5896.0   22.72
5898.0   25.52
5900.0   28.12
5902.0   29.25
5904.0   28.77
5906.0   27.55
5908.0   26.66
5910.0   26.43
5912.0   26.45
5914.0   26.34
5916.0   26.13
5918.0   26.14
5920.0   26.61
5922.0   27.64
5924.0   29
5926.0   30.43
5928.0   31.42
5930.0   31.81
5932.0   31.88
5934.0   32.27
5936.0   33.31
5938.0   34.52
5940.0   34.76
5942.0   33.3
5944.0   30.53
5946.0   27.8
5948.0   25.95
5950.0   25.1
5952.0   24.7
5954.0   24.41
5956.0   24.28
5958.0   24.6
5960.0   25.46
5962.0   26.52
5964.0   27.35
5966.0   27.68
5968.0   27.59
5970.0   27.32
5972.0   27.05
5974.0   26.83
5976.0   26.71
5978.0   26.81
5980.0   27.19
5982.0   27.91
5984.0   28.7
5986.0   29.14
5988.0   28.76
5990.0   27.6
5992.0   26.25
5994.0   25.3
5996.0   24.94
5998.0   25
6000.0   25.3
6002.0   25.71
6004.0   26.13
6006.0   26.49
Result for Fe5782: 0.7 Angstrom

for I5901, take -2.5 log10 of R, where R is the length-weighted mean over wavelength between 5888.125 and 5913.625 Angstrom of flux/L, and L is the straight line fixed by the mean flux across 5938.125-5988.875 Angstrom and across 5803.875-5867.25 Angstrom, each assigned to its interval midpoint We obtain 0.076 mag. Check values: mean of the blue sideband 26.2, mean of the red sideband 27.6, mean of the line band 25.1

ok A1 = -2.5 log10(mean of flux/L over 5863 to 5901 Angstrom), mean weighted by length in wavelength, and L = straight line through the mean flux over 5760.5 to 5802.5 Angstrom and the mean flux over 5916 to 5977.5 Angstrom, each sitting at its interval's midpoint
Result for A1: 0.11 mag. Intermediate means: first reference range 25.6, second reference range 28.4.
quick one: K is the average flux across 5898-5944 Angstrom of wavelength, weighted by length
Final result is 29.4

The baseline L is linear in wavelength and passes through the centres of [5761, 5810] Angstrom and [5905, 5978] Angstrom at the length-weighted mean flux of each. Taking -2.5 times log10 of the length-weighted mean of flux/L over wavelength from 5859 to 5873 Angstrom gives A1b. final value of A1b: 0.072 mag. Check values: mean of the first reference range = 25.5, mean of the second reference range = 28.1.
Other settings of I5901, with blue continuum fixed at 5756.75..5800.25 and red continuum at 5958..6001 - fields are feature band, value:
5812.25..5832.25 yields -0.01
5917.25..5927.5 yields -0.07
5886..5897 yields 0.23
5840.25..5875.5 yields -0.02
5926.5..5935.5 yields -0.20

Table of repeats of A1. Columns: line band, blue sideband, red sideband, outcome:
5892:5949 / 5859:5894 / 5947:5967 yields -0.13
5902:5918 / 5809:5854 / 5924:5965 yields 0.05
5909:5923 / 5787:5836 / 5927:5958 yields 0.09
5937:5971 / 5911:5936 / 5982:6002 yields 0.01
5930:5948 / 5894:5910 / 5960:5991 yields -0.18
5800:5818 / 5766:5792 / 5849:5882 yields 0.00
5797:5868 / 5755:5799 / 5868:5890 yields -0.02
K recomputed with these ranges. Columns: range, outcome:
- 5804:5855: 26.4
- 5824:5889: 26.2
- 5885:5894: 21.2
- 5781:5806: 25.2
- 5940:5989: 27.3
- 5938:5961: 27.7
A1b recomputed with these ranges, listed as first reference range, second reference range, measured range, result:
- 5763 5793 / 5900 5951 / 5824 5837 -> 0.02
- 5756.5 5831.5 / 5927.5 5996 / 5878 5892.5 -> 0.14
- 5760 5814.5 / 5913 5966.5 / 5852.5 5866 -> 0.05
